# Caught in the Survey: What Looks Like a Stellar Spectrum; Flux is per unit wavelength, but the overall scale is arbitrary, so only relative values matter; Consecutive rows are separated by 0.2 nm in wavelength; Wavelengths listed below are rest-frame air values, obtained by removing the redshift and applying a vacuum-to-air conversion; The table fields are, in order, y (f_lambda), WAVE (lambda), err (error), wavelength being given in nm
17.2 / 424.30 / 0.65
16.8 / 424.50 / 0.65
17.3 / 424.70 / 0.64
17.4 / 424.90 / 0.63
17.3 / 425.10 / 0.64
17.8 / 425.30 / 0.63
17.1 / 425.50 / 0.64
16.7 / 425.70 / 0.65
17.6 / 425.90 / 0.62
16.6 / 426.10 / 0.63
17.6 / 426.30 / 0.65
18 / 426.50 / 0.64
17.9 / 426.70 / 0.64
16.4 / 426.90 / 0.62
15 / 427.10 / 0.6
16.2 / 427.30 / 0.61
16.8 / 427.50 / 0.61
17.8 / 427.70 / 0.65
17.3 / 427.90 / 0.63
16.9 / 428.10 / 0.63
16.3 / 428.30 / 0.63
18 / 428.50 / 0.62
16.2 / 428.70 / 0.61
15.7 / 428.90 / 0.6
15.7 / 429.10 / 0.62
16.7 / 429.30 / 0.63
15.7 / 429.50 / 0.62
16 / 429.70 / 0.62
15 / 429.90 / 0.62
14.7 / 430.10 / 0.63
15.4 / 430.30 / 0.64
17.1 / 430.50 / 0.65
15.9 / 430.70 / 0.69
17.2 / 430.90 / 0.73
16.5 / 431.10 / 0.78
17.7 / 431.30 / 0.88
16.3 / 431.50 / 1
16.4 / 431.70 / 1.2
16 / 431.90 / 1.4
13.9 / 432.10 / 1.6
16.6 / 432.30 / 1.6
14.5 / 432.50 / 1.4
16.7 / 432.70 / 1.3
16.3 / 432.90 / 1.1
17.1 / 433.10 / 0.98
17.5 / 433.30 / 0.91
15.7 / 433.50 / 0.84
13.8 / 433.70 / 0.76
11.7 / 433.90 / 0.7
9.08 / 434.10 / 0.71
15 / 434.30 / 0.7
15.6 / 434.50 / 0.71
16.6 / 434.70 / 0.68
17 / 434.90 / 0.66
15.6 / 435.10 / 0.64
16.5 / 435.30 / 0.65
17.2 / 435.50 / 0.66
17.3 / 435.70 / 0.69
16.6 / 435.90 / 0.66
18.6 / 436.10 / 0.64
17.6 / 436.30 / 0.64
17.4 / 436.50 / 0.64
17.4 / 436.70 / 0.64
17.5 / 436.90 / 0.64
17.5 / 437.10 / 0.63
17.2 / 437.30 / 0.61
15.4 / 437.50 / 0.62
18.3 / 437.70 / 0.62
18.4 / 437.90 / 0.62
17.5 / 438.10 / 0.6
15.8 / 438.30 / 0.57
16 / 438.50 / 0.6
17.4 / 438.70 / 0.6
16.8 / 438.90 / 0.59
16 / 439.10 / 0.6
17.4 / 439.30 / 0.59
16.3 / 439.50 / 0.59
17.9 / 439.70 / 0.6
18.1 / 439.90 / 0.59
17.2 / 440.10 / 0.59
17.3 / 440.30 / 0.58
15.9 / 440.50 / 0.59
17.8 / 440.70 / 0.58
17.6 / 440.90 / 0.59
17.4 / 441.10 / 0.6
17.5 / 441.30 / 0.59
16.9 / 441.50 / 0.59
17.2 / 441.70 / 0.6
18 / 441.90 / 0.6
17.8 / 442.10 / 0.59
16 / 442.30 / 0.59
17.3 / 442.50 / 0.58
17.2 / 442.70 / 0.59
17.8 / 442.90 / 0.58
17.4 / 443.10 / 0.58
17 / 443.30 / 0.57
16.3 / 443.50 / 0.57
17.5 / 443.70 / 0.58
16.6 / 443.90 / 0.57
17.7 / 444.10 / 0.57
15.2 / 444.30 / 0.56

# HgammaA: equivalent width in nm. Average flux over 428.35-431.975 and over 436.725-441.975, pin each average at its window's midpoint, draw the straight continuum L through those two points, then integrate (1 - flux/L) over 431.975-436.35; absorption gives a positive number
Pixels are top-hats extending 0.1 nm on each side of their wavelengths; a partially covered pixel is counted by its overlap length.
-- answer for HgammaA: 0.24 nm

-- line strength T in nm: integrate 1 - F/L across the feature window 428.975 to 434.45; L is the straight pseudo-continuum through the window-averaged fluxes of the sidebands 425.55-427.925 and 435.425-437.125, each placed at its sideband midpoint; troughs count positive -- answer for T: 0.53 nm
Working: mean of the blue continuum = 17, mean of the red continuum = 17.5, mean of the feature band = 15.6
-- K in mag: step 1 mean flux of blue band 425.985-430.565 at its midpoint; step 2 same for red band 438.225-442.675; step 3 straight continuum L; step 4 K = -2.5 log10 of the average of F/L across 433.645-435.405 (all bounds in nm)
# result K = 0.15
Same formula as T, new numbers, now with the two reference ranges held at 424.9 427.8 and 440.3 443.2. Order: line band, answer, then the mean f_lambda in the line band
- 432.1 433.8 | 0.124 nm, 15.9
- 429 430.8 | 0.138 nm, 15.8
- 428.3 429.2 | 0.037 nm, 16.4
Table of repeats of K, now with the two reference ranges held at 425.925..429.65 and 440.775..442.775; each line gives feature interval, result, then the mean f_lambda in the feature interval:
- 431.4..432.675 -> 0.08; 15.7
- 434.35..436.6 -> 0.01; 16.9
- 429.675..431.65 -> 0.04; 16.2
